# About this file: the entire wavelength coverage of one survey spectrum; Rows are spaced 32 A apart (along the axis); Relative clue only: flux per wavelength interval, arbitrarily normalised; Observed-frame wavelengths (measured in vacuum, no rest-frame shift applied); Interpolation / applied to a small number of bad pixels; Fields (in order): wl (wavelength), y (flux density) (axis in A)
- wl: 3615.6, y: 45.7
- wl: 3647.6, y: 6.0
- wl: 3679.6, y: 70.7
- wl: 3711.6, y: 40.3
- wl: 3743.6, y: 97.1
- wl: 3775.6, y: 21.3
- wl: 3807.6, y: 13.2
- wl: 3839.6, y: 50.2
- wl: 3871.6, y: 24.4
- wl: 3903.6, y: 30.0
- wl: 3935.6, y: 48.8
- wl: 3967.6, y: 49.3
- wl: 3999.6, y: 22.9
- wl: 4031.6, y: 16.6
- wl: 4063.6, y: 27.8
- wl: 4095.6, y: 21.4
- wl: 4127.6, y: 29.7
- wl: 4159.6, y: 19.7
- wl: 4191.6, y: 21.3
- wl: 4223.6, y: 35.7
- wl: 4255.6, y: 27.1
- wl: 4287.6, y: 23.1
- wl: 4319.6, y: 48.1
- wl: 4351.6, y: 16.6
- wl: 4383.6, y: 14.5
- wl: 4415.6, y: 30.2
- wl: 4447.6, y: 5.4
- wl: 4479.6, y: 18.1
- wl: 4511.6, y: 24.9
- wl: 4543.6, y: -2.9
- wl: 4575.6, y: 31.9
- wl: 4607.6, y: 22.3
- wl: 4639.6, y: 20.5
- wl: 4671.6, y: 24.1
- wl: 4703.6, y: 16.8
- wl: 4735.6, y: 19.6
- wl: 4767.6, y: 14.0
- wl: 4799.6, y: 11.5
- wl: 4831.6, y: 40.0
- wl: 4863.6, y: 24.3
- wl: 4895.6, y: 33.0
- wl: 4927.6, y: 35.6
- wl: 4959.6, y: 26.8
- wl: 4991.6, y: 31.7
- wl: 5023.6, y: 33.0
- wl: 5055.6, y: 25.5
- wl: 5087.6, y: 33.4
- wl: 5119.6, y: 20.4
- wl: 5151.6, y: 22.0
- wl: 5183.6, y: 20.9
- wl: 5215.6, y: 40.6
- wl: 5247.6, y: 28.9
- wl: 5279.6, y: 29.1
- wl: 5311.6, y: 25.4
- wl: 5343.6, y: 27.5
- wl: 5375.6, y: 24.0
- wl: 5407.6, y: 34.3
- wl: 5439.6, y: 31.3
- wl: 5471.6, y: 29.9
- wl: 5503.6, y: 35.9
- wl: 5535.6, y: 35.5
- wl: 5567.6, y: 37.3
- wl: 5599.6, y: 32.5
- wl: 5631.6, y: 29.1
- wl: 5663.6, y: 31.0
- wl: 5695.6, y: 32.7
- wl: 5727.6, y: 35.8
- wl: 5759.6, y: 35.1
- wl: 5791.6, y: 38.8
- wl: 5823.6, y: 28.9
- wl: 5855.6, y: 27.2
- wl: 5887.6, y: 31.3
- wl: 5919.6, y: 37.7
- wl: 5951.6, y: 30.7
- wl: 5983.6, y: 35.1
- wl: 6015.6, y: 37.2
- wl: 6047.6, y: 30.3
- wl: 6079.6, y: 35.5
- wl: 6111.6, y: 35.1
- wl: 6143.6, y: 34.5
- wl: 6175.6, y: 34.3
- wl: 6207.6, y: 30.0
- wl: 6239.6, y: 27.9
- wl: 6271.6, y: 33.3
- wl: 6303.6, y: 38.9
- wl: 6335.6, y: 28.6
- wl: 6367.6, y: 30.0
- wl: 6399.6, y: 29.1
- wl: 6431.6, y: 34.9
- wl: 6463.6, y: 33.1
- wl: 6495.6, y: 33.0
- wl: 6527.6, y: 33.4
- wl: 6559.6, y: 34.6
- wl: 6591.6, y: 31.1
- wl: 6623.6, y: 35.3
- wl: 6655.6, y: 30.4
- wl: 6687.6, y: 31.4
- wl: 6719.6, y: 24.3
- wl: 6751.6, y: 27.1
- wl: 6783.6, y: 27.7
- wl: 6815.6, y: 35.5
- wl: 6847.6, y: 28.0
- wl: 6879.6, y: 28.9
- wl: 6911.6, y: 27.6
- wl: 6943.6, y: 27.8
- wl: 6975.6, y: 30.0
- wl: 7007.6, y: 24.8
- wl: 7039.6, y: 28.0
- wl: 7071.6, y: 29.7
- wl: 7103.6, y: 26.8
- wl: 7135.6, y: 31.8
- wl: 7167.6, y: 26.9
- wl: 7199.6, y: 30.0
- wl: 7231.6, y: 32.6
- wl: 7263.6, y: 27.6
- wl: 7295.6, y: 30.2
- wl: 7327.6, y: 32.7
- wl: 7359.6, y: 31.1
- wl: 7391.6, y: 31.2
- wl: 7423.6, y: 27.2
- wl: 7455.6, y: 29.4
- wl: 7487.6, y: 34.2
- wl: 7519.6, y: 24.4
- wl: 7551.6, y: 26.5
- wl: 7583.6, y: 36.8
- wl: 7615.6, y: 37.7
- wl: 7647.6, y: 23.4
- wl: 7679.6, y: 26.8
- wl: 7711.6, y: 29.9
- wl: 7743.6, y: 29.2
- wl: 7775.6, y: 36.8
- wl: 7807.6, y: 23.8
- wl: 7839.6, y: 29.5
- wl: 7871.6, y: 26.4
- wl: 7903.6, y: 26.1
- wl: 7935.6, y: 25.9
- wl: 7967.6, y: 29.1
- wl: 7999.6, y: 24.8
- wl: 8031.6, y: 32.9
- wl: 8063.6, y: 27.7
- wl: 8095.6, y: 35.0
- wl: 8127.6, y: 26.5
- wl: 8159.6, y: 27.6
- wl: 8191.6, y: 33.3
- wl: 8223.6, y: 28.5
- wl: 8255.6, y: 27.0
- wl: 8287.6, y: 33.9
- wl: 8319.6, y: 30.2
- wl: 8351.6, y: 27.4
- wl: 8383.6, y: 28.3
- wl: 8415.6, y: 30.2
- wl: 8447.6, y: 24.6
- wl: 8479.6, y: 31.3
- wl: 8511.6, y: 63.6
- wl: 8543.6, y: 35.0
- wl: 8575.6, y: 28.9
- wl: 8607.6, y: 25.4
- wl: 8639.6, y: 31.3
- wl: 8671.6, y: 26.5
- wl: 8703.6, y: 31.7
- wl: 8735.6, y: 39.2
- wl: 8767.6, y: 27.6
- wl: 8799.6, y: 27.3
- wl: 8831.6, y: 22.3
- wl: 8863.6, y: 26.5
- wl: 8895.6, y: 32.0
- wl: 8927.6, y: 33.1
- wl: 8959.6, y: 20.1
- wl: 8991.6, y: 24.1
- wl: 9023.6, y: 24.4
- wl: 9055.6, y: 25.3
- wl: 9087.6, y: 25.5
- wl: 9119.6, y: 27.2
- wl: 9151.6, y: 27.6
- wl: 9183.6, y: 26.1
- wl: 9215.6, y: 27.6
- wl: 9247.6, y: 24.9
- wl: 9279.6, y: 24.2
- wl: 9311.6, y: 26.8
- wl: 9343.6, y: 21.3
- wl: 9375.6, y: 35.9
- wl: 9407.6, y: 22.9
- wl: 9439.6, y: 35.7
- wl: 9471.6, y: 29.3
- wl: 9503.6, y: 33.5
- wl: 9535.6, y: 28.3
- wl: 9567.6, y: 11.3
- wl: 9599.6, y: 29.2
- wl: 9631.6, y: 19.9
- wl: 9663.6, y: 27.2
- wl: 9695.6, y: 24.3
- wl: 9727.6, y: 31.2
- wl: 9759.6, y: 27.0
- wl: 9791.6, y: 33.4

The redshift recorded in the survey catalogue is 0.298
